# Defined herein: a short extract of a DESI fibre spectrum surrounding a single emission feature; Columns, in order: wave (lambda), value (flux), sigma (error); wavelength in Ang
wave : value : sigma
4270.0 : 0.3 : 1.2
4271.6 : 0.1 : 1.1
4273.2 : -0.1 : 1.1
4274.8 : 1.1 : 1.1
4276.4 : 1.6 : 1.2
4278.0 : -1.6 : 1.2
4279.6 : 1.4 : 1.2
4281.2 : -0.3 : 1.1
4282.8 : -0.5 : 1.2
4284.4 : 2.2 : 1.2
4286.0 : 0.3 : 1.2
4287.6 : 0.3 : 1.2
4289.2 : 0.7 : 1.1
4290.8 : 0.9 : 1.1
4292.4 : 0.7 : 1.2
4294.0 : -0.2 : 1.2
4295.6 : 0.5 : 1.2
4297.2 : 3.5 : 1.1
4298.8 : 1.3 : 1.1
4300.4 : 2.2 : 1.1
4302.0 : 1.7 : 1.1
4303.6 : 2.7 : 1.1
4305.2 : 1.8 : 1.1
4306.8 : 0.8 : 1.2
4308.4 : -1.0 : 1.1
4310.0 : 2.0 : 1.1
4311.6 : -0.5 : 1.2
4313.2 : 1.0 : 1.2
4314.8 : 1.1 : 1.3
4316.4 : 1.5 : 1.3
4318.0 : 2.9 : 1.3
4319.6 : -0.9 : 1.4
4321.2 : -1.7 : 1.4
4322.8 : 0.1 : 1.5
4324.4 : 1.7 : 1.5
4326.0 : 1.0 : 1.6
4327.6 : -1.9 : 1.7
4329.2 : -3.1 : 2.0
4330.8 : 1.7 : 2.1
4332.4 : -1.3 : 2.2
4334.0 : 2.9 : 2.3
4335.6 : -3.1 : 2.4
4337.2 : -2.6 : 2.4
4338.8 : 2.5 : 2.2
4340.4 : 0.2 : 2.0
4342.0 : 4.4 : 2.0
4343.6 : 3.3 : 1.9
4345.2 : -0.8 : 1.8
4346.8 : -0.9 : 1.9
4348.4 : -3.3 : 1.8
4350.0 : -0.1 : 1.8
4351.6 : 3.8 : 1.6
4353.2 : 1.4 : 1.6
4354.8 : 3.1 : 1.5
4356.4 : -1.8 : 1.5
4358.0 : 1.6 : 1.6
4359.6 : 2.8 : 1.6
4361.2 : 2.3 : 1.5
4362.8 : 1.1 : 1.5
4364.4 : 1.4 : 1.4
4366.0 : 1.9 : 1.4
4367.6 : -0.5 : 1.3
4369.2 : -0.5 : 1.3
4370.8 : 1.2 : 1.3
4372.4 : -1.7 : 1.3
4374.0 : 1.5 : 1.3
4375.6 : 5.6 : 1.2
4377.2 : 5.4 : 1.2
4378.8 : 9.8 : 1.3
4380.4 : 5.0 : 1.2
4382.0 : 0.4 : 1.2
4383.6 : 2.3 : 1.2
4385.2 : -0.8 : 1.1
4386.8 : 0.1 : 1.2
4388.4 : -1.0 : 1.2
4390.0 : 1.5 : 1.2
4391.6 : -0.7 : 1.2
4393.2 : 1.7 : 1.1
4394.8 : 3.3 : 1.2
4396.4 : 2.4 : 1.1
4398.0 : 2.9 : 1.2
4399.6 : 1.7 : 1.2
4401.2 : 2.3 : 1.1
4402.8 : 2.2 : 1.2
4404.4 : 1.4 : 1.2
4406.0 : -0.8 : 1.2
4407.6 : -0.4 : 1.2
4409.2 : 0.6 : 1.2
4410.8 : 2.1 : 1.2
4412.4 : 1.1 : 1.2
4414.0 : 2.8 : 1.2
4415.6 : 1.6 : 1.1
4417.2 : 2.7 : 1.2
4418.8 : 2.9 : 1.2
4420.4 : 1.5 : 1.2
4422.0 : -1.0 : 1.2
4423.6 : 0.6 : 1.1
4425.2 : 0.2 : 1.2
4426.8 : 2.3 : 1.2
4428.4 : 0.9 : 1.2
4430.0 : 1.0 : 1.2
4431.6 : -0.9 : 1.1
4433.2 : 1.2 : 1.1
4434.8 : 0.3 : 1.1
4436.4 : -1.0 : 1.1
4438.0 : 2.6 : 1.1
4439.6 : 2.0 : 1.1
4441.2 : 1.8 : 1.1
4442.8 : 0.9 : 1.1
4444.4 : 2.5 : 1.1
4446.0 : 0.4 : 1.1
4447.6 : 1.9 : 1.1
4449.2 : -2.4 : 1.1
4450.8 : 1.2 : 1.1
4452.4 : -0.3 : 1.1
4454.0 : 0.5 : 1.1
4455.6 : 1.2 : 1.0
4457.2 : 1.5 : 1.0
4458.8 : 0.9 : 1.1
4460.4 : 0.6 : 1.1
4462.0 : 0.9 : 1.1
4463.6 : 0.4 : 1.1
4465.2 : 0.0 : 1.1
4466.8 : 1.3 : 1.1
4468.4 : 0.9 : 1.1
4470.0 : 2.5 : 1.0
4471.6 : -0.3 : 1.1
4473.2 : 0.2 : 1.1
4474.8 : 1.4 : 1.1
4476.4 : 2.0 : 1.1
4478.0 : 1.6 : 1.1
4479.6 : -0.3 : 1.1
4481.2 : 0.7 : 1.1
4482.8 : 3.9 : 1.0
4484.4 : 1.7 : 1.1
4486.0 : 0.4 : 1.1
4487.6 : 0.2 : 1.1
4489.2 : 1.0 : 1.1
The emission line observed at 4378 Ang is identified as [O II] 3727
